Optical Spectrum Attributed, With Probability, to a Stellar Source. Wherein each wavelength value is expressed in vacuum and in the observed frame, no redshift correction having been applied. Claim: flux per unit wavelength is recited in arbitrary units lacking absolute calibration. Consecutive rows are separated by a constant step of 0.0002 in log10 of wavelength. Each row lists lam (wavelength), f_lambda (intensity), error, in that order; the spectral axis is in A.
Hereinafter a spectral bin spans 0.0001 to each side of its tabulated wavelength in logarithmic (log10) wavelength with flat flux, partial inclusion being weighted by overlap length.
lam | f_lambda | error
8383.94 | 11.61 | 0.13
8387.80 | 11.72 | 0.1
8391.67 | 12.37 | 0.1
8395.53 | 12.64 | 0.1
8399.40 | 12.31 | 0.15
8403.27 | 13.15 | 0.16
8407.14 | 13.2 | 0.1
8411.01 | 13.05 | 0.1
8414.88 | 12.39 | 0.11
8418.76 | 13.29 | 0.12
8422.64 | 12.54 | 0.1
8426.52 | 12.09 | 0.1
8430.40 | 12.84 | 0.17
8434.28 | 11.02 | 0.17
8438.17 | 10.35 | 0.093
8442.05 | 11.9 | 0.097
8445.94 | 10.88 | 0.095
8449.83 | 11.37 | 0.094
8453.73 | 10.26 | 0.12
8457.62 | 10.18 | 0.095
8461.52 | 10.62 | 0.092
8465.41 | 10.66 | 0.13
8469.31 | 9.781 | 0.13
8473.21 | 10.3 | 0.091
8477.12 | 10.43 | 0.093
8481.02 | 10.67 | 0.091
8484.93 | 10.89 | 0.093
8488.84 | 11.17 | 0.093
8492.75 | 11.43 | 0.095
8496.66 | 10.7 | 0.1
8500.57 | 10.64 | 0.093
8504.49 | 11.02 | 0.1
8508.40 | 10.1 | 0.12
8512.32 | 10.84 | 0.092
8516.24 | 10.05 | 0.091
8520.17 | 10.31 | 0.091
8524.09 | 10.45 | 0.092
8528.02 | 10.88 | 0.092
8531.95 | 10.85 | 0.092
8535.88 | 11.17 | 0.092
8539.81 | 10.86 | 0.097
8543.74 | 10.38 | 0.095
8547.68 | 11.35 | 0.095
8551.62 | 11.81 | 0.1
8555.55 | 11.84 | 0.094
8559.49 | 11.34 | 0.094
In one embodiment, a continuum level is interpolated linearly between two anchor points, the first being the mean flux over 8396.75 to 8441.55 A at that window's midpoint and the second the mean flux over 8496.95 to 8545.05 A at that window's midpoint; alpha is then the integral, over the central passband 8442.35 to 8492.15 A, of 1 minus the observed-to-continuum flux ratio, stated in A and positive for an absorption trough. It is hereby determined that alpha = 3.80 A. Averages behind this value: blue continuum 12.4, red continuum 10.6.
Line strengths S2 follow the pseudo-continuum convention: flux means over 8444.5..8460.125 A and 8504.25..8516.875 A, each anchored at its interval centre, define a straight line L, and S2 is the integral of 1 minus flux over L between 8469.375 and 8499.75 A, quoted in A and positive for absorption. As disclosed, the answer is -0.5 A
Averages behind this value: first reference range 10.7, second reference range 10.5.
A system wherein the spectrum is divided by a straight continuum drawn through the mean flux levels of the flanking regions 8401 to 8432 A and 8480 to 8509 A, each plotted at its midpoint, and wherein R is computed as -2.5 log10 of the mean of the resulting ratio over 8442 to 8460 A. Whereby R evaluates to 0.11 mag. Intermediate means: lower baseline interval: 12.8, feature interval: 10.8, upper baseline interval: 10.9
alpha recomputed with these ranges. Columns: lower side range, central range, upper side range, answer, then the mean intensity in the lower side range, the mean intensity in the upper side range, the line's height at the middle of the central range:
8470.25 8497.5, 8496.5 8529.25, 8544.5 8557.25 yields 1.7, 10.8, 11.5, 11.1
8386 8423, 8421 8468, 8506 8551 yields 3.3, 12.7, 10.7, 12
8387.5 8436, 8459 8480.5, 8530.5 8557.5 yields 2.8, 12.5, 11.2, 11.9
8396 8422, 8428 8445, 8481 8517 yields 1.0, 12.9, 10.8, 12.2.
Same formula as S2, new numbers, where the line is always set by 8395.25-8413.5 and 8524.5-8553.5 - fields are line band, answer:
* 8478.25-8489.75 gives 0.90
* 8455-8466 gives 1.50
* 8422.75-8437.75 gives 0.76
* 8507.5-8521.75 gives 1.26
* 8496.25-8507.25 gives 0.74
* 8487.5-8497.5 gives 0.44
